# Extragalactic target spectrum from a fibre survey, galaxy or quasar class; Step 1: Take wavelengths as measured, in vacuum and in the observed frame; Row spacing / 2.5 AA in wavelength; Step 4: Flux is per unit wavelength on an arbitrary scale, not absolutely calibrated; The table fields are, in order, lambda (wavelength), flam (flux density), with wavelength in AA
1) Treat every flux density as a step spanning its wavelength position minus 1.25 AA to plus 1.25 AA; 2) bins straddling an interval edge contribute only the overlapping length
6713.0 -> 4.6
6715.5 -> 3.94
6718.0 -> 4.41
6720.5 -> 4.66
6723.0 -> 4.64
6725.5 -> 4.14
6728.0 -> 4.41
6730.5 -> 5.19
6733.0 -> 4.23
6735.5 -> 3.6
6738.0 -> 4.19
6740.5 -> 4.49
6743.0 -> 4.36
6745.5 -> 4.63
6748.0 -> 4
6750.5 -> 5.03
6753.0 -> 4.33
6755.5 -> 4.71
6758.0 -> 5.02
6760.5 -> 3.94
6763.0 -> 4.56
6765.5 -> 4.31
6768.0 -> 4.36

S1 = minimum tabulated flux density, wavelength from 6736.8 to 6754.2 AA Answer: 4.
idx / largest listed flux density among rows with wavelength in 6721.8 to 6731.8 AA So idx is 5.19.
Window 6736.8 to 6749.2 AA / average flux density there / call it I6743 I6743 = 4.34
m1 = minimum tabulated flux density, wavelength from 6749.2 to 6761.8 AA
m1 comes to 3.94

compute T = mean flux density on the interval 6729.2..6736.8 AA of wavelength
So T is 4.34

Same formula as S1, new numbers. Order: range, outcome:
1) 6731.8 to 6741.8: 3.6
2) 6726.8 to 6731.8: 4.41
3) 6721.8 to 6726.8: 4.14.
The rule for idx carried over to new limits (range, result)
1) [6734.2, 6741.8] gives 4.49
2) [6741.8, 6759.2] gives 5.03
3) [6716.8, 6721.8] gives 4.66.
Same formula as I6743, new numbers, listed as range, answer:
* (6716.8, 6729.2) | 4.45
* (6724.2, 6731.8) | 4.58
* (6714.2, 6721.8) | 4.34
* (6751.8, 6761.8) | 4.5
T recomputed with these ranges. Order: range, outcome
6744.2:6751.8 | 4.55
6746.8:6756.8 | 4.52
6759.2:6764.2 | 4.25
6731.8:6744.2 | 4.17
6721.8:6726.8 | 4.39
